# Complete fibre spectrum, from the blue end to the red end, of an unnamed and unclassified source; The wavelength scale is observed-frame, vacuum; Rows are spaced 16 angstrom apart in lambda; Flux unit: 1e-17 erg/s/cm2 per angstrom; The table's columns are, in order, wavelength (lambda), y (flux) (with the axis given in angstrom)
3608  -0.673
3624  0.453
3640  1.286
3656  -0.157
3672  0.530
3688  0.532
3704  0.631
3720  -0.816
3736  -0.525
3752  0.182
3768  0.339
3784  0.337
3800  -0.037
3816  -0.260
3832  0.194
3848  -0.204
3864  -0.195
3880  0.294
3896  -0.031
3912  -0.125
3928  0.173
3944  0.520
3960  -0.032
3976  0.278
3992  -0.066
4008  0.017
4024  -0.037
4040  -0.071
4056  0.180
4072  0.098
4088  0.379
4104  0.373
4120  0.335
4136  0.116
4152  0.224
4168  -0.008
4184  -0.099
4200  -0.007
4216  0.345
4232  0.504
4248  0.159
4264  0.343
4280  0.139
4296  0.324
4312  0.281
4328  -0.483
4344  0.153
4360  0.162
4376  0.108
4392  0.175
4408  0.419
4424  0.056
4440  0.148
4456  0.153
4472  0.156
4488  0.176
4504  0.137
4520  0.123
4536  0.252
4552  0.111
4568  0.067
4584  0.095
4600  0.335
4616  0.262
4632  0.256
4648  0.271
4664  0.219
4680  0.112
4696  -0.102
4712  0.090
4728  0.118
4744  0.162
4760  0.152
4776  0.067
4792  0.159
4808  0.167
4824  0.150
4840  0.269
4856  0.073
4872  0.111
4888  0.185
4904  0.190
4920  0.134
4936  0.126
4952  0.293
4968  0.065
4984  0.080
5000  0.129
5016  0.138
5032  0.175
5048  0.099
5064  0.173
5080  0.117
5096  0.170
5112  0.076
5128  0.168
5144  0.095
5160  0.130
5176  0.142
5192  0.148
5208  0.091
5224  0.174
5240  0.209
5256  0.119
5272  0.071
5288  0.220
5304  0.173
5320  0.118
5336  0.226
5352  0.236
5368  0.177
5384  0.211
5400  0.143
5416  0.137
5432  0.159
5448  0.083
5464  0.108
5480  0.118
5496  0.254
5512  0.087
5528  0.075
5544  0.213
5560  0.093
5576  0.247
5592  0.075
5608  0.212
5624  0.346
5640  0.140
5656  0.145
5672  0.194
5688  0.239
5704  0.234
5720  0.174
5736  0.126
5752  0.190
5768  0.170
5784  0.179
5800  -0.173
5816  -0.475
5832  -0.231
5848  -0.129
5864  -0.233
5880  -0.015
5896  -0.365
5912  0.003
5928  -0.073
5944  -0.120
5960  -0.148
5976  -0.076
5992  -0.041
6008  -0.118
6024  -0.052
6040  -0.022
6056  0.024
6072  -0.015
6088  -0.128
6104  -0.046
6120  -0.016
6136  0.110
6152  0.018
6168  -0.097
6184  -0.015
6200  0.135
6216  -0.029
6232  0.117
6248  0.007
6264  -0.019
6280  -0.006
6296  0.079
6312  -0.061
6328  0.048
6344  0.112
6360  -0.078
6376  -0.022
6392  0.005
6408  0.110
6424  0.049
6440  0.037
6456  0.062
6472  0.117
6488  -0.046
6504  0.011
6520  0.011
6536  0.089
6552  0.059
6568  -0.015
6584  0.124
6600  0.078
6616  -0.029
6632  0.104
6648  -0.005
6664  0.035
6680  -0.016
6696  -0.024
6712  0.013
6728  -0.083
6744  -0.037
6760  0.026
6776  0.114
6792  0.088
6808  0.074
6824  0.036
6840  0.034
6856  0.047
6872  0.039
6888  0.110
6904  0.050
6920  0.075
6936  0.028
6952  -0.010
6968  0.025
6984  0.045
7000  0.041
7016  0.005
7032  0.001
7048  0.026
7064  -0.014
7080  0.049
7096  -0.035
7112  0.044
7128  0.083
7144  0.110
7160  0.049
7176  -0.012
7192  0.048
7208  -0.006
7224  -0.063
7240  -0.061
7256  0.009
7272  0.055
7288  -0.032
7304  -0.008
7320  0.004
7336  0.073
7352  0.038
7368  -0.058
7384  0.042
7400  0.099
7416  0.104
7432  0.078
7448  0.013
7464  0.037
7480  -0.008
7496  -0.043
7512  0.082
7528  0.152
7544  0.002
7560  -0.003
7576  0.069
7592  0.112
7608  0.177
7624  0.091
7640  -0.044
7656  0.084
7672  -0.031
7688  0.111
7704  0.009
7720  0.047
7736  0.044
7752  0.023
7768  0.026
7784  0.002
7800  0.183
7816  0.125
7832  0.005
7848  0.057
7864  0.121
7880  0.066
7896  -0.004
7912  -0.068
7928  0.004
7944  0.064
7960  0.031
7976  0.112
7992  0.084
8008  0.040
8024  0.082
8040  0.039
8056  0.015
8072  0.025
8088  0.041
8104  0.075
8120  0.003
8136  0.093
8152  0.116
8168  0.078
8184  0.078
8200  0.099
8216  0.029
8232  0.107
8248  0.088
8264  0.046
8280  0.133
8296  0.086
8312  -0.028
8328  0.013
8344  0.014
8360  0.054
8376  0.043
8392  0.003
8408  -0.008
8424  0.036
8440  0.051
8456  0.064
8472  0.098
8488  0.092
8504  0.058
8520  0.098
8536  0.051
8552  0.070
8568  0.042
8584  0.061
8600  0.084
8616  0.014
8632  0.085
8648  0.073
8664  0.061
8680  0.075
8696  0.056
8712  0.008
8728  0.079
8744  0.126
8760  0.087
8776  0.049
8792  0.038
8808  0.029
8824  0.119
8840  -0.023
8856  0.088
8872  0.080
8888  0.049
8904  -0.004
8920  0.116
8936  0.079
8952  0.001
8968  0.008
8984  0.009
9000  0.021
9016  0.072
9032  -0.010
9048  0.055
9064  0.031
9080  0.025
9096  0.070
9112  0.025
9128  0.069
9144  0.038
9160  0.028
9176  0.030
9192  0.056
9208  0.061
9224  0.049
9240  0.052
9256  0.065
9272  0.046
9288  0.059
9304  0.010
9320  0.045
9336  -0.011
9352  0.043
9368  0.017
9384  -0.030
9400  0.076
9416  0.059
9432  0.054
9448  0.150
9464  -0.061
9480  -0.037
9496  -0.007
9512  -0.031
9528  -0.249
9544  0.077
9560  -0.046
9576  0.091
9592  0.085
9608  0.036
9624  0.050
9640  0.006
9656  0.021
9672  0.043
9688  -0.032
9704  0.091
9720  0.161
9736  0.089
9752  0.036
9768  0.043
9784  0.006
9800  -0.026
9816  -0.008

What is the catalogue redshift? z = 0.520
